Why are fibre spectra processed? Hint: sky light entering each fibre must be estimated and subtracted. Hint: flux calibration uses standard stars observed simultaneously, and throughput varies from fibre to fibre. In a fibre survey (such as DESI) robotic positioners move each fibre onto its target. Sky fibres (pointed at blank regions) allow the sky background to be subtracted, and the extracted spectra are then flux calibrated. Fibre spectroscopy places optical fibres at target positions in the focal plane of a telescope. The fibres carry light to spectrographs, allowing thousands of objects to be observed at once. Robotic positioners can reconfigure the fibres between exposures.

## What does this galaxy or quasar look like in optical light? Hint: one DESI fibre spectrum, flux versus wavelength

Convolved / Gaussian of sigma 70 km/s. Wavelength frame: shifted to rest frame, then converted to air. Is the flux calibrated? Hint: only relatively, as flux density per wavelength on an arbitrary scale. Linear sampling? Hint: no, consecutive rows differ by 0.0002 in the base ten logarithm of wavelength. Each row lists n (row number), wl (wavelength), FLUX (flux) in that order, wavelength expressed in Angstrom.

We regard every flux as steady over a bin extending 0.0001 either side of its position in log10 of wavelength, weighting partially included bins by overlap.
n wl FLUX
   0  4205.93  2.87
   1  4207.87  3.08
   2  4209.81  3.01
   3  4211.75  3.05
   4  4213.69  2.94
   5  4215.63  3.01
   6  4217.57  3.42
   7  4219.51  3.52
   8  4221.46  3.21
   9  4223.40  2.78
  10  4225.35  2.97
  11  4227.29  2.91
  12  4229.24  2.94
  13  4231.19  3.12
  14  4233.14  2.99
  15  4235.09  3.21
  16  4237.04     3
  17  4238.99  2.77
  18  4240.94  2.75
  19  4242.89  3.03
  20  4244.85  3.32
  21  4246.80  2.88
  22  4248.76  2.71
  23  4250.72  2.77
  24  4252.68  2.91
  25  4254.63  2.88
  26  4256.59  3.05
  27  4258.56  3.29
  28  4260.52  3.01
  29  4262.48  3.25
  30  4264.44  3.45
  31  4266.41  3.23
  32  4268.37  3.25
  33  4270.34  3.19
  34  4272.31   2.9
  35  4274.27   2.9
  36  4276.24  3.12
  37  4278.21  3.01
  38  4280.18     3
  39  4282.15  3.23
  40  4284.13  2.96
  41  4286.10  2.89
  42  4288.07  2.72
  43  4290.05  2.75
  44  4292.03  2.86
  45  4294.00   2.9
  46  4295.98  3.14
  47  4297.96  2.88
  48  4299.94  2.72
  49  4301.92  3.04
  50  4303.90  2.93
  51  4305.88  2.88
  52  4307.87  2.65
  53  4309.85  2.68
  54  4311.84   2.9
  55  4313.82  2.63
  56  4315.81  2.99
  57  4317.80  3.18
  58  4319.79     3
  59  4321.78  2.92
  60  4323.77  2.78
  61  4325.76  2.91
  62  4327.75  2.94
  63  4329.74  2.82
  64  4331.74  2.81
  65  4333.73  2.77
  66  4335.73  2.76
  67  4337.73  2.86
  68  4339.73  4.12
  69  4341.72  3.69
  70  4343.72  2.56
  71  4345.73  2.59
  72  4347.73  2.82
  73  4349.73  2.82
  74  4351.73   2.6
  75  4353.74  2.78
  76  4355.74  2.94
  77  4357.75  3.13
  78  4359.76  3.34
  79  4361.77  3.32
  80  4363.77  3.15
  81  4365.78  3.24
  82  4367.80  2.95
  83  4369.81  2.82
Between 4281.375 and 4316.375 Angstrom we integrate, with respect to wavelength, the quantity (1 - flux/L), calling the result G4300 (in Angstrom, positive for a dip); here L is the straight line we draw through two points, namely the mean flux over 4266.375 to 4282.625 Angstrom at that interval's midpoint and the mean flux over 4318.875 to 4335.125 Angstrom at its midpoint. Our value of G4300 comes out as 1.3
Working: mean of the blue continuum 3.08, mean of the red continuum 2.87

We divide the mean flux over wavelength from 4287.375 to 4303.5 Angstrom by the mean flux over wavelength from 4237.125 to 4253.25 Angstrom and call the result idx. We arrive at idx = 0.99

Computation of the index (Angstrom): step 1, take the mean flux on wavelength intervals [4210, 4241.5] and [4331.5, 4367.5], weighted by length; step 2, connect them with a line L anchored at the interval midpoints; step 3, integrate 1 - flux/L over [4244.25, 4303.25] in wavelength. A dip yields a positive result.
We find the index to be 0.5 Angstrom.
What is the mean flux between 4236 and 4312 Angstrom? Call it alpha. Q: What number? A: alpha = 2.97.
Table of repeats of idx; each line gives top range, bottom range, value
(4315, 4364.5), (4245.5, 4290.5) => 0.99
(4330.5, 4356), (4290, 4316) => 1.03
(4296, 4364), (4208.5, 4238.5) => 0.96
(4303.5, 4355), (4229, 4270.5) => 0.95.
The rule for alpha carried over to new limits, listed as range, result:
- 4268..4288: 3.02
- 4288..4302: 2.87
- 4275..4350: 2.93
